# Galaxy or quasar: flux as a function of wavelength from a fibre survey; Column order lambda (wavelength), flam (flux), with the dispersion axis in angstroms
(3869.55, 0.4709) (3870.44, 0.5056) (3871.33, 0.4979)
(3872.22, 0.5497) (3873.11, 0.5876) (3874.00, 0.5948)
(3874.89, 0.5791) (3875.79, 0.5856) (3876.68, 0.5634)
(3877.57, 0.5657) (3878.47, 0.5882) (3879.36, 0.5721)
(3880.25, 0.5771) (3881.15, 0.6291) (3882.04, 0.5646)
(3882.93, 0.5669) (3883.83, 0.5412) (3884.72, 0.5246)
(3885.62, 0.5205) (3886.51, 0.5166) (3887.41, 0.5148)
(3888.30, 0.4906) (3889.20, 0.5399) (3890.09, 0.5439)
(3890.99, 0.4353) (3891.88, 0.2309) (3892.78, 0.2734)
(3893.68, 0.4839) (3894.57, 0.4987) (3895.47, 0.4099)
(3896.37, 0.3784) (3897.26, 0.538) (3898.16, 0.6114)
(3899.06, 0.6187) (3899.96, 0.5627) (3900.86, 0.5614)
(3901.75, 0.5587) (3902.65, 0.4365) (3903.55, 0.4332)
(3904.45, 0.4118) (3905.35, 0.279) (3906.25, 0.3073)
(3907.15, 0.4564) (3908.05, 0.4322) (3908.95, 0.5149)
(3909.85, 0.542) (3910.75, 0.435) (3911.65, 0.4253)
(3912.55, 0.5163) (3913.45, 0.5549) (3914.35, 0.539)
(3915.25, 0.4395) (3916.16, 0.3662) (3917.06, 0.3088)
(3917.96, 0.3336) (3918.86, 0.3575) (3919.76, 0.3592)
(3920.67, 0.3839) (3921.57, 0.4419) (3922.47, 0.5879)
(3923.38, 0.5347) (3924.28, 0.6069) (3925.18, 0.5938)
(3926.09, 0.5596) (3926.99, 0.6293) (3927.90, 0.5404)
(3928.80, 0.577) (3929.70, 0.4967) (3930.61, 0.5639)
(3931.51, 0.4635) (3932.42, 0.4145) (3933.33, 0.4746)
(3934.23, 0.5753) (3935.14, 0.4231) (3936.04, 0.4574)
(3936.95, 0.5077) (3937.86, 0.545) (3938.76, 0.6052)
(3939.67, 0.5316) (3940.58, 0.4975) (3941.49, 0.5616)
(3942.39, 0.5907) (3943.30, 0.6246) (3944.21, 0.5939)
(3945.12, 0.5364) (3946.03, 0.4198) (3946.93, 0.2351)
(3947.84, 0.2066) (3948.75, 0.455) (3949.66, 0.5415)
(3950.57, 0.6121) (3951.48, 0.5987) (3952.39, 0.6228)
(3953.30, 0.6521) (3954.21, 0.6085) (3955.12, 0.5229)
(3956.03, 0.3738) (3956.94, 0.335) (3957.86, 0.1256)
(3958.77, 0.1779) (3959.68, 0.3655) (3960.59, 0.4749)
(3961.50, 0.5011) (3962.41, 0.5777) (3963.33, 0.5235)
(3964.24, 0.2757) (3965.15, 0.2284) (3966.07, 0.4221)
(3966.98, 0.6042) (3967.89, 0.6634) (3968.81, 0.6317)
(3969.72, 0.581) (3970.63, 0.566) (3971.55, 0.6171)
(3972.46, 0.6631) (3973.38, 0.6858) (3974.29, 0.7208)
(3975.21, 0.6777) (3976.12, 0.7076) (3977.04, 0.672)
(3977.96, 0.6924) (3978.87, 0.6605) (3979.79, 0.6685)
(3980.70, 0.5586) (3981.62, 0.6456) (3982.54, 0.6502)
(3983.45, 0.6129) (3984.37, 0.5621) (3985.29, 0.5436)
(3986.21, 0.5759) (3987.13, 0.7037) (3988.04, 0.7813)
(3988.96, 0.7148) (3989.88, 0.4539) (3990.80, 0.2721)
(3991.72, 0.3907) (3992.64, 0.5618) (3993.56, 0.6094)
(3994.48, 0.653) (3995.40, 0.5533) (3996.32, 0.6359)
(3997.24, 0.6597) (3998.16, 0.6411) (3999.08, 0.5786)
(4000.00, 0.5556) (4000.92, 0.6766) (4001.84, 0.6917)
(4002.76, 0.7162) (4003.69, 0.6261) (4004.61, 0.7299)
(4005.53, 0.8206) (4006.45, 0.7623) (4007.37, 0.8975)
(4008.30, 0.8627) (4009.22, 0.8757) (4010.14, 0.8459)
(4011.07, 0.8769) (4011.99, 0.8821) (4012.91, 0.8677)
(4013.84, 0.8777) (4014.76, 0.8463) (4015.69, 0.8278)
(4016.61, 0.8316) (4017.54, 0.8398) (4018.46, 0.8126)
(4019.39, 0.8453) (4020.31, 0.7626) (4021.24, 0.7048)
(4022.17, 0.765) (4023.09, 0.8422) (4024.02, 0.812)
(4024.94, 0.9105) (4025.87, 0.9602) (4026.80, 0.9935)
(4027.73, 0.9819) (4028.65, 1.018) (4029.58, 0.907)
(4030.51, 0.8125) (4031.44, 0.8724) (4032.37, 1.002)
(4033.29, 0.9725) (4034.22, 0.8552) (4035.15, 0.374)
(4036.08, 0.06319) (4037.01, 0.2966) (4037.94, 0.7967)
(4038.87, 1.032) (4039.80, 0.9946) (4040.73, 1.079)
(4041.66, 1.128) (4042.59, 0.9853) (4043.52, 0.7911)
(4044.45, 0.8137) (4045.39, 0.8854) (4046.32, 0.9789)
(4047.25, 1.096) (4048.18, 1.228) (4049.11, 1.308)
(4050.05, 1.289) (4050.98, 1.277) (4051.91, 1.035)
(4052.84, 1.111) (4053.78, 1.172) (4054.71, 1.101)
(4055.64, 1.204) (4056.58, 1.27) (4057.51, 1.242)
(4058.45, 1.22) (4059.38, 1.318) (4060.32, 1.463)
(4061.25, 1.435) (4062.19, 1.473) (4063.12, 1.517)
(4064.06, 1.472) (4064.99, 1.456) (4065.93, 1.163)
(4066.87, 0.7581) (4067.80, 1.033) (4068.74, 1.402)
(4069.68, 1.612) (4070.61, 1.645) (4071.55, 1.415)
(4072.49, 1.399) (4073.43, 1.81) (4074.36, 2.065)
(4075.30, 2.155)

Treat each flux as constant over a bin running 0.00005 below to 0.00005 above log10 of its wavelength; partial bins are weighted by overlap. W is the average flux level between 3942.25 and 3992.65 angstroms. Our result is 0.536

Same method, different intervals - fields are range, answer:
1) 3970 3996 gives 0.613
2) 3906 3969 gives 0.479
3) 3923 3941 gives 0.53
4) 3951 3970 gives 0.469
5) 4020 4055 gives 0.921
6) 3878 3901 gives 0.51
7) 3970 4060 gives 0.811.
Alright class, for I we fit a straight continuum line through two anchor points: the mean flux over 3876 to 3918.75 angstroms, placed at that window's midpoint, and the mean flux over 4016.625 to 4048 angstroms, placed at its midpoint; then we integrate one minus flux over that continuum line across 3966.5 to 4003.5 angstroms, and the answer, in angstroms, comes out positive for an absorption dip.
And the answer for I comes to 5.1 angstroms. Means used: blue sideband 0.483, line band 0.62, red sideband 0.851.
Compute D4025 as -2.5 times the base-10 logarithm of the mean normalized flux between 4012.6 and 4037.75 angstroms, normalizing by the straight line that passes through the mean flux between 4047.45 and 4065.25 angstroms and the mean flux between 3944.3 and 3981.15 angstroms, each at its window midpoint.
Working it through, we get 0.27 mag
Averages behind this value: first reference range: 0.52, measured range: 0.801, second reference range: 1.29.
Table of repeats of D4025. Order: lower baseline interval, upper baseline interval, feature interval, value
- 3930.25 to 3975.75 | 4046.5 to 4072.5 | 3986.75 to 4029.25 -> 0.21 mag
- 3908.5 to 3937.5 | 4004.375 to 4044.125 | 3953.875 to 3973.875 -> 0.30 mag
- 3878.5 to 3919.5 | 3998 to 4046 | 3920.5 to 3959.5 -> 0.17 mag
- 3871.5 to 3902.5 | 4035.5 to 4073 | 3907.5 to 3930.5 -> 0.31 mag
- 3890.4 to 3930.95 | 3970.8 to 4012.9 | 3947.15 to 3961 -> 0.29 mag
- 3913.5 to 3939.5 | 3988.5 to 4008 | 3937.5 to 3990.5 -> 0.04 mag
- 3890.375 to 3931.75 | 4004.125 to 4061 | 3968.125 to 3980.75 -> 0.10 mag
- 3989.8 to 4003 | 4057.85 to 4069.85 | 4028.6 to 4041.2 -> 0.27 mag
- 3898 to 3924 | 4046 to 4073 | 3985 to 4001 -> 0.48 mag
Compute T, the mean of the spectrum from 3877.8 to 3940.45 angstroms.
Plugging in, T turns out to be 0.49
